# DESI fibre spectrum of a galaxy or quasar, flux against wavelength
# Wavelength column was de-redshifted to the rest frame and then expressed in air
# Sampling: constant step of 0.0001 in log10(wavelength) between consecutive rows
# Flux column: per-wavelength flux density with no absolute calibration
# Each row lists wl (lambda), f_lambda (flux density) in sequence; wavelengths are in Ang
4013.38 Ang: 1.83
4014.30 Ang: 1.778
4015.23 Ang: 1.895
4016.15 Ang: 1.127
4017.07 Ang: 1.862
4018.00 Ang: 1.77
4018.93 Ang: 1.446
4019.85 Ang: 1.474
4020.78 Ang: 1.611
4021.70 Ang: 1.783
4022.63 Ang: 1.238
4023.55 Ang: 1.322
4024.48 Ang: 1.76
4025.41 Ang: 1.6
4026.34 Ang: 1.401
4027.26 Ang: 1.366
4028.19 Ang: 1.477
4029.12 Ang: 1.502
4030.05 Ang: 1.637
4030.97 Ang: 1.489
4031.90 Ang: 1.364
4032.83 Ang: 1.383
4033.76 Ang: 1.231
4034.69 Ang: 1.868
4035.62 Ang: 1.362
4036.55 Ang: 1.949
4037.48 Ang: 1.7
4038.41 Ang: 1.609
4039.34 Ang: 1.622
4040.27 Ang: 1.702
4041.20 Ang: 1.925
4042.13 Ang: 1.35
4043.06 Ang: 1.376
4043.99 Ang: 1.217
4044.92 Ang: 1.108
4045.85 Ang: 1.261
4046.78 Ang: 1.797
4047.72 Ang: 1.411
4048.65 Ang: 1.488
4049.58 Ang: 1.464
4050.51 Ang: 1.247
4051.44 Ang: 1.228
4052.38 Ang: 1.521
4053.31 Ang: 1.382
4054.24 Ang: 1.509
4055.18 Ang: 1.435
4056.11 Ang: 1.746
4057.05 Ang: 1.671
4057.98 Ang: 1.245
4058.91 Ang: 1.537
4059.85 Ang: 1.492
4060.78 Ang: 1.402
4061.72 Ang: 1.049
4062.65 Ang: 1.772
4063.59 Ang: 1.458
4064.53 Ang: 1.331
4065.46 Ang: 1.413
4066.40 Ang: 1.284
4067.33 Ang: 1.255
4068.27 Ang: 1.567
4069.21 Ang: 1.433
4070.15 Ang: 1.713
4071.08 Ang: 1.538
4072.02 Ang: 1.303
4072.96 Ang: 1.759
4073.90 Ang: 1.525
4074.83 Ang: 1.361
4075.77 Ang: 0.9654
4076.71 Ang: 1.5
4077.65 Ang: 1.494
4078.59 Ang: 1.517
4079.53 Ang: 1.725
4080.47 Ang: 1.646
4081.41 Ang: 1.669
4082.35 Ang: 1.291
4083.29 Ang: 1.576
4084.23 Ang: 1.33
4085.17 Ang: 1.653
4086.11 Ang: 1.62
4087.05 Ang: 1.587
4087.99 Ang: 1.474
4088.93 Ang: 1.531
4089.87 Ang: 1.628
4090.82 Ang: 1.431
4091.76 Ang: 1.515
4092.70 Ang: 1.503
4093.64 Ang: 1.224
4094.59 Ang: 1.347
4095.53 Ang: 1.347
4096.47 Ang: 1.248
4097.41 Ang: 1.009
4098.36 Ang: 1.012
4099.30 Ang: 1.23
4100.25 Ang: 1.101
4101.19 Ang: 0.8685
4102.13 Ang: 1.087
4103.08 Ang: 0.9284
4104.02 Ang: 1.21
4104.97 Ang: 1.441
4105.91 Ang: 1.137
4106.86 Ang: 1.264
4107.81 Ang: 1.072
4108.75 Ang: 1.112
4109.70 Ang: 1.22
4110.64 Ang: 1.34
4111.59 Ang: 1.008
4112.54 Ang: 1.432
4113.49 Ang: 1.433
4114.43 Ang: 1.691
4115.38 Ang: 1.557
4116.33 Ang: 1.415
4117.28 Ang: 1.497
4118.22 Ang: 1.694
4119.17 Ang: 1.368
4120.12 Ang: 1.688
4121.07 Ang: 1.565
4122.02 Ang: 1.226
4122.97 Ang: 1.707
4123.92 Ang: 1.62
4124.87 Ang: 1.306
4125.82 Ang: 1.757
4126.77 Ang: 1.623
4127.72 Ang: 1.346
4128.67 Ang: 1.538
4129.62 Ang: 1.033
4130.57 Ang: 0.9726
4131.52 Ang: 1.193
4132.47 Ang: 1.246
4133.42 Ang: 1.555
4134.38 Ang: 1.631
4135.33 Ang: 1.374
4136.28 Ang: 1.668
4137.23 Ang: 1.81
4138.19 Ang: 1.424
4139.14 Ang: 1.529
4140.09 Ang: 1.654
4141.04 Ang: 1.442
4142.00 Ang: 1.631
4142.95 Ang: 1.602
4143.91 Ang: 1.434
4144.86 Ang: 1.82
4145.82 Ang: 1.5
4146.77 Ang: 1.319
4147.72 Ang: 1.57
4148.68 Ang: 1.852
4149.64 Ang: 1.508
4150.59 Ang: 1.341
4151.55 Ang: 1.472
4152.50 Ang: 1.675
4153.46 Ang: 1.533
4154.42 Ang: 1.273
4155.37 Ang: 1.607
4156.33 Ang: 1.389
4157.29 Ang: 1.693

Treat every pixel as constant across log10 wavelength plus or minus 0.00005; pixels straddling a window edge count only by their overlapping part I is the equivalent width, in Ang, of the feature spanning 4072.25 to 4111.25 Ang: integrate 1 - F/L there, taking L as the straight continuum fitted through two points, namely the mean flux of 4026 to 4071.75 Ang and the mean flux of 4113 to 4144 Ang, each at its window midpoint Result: 3.48 Ang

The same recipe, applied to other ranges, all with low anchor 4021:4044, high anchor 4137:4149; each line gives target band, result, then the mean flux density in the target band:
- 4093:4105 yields 3.1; 1.15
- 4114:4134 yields 1.4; 1.46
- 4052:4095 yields 2.1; 1.48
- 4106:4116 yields 1.6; 1.31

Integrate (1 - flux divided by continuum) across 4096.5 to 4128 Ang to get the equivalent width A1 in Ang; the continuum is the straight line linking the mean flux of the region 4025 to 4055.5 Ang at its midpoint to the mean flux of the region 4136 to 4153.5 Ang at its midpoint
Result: 4.31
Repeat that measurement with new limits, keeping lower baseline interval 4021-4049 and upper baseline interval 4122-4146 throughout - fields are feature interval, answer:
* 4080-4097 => 0.3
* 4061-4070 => 0.6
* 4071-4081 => 0.1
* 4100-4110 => 2.4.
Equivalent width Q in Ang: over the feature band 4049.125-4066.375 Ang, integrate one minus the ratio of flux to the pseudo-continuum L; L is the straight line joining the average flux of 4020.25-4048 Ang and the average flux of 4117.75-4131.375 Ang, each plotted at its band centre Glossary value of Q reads 0.7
